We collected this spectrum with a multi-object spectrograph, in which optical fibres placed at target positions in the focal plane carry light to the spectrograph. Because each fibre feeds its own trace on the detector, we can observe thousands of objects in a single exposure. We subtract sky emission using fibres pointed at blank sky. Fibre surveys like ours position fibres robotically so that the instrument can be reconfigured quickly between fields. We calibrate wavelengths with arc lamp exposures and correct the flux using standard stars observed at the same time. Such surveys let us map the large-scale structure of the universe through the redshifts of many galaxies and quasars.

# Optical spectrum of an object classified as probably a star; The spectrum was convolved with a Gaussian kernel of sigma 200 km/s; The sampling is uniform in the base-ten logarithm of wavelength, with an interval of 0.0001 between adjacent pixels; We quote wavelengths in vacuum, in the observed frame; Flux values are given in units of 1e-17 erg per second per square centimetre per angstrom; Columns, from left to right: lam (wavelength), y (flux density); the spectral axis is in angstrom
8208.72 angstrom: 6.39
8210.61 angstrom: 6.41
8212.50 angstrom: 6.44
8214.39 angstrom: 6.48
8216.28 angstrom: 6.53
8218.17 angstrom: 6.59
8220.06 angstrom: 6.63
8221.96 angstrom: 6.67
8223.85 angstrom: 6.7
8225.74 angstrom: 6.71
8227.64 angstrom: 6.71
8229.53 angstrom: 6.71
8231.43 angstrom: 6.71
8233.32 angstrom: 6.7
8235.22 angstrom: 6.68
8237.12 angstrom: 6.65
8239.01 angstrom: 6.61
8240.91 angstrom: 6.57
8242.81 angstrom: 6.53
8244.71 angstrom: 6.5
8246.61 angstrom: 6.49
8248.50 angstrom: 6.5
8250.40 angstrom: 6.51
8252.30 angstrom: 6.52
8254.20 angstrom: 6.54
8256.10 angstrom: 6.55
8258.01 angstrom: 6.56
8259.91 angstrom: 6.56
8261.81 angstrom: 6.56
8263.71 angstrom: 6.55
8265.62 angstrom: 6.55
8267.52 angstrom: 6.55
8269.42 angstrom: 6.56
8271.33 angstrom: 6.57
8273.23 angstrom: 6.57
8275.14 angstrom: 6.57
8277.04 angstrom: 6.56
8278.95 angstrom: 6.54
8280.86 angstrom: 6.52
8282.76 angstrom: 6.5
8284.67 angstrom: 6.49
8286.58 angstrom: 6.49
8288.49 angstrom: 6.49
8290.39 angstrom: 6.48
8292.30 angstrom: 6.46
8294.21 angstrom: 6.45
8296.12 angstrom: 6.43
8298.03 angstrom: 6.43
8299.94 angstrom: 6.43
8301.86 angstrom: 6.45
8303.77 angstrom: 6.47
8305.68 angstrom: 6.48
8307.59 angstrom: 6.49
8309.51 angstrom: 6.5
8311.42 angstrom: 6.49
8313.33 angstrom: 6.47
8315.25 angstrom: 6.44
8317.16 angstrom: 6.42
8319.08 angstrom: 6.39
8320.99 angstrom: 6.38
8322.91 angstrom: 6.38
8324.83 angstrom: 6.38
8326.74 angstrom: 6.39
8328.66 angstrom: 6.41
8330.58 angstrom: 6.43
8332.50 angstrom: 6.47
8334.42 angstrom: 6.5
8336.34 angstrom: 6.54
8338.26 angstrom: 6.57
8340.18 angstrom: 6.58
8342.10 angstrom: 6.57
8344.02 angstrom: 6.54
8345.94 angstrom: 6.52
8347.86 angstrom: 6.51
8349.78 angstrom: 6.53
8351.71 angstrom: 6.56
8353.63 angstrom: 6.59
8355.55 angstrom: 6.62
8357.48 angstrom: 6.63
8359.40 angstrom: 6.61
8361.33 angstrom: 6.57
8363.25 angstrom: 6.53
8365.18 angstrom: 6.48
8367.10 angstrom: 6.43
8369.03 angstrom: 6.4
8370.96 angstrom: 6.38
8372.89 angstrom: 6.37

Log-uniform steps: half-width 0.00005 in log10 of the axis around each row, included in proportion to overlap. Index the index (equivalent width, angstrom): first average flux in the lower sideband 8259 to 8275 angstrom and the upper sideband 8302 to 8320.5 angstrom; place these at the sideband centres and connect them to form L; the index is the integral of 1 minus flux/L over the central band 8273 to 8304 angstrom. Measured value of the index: 0.11 angstrom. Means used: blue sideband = 6.56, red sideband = 6.46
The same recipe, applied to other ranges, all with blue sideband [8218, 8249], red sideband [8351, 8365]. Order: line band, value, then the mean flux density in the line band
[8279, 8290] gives 0.2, 6.5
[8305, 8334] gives 0.7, 6.43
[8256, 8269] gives 0.1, 6.55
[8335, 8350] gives 0.1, 6.55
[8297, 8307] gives 0.2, 6.45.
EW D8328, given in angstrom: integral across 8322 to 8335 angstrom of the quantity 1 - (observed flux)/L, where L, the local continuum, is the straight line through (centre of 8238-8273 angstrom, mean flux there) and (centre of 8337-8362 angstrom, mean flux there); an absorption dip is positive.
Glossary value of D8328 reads 0.3 angstrom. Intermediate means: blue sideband 6.55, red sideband 6.57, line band 6.42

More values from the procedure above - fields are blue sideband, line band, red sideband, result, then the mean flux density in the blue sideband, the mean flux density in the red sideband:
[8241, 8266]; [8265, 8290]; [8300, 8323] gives -0.1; 6.53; 6.45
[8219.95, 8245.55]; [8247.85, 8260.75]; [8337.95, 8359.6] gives 0.2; 6.65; 6.57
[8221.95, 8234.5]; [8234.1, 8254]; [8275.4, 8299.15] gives 0.3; 6.7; 6.49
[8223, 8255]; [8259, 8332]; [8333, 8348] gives 1.0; 6.61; 6.54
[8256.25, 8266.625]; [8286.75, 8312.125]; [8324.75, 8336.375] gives 0.1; 6.55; 6.44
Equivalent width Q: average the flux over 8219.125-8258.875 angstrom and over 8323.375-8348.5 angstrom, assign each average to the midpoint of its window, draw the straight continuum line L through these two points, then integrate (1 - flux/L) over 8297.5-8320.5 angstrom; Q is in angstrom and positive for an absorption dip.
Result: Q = 0.2 angstrom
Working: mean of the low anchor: 6.61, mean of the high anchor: 6.49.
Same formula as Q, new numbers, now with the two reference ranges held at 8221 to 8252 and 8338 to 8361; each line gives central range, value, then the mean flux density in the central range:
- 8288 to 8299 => 0.2 angstrom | 6.46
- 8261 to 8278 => 0.1 angstrom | 6.56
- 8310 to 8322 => 0.3 angstrom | 6.44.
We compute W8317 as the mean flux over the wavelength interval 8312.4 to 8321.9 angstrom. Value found 6.42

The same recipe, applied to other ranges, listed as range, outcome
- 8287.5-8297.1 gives 6.47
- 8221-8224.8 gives 6.69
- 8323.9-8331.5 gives 6.4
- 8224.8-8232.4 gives 6.71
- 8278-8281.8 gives 6.52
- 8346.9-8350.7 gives 6.53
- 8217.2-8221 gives 6.62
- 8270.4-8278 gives 6.57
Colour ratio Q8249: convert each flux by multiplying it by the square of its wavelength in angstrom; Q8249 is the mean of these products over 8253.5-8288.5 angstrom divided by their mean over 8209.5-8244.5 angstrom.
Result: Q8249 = 1.00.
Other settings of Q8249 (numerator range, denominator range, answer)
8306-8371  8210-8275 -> 1.01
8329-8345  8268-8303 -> 1.02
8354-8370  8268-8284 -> 1.02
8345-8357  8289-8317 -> 1.03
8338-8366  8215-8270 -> 1.02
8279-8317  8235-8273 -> 1.00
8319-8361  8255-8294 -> 1.01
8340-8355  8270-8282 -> 1.02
